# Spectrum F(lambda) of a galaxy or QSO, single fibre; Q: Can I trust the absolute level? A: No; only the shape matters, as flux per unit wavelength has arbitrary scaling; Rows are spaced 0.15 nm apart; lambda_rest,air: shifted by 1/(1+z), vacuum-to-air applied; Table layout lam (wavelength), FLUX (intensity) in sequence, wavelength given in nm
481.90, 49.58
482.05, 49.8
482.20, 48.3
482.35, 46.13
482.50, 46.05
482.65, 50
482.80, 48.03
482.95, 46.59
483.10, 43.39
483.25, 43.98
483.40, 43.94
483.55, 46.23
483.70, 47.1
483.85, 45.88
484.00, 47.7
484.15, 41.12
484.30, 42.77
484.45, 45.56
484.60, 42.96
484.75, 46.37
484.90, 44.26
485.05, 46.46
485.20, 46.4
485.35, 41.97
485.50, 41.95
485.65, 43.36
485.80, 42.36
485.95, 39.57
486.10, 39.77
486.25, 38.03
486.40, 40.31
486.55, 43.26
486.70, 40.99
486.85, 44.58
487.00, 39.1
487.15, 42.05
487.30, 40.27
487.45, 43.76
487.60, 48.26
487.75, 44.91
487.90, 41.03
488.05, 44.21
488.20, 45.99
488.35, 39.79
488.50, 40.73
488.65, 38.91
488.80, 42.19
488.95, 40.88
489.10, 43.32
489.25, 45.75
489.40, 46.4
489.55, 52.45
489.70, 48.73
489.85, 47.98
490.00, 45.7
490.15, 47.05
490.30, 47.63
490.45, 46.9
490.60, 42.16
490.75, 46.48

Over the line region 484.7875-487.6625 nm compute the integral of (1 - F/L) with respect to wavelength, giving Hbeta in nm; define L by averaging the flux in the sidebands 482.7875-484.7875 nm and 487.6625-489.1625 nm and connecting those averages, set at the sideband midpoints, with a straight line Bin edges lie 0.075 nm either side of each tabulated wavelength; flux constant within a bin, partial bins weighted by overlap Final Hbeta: 0.07 nm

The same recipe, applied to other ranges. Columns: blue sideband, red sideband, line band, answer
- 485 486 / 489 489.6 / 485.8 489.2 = 0.22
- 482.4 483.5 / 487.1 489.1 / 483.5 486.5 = 0.08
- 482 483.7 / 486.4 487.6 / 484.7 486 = 0.01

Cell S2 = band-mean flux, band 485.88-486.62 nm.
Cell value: 40.2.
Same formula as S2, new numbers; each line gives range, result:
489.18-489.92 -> 48.3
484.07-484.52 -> 43.2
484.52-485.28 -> 45.3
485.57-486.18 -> 41.2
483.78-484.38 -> 44.4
